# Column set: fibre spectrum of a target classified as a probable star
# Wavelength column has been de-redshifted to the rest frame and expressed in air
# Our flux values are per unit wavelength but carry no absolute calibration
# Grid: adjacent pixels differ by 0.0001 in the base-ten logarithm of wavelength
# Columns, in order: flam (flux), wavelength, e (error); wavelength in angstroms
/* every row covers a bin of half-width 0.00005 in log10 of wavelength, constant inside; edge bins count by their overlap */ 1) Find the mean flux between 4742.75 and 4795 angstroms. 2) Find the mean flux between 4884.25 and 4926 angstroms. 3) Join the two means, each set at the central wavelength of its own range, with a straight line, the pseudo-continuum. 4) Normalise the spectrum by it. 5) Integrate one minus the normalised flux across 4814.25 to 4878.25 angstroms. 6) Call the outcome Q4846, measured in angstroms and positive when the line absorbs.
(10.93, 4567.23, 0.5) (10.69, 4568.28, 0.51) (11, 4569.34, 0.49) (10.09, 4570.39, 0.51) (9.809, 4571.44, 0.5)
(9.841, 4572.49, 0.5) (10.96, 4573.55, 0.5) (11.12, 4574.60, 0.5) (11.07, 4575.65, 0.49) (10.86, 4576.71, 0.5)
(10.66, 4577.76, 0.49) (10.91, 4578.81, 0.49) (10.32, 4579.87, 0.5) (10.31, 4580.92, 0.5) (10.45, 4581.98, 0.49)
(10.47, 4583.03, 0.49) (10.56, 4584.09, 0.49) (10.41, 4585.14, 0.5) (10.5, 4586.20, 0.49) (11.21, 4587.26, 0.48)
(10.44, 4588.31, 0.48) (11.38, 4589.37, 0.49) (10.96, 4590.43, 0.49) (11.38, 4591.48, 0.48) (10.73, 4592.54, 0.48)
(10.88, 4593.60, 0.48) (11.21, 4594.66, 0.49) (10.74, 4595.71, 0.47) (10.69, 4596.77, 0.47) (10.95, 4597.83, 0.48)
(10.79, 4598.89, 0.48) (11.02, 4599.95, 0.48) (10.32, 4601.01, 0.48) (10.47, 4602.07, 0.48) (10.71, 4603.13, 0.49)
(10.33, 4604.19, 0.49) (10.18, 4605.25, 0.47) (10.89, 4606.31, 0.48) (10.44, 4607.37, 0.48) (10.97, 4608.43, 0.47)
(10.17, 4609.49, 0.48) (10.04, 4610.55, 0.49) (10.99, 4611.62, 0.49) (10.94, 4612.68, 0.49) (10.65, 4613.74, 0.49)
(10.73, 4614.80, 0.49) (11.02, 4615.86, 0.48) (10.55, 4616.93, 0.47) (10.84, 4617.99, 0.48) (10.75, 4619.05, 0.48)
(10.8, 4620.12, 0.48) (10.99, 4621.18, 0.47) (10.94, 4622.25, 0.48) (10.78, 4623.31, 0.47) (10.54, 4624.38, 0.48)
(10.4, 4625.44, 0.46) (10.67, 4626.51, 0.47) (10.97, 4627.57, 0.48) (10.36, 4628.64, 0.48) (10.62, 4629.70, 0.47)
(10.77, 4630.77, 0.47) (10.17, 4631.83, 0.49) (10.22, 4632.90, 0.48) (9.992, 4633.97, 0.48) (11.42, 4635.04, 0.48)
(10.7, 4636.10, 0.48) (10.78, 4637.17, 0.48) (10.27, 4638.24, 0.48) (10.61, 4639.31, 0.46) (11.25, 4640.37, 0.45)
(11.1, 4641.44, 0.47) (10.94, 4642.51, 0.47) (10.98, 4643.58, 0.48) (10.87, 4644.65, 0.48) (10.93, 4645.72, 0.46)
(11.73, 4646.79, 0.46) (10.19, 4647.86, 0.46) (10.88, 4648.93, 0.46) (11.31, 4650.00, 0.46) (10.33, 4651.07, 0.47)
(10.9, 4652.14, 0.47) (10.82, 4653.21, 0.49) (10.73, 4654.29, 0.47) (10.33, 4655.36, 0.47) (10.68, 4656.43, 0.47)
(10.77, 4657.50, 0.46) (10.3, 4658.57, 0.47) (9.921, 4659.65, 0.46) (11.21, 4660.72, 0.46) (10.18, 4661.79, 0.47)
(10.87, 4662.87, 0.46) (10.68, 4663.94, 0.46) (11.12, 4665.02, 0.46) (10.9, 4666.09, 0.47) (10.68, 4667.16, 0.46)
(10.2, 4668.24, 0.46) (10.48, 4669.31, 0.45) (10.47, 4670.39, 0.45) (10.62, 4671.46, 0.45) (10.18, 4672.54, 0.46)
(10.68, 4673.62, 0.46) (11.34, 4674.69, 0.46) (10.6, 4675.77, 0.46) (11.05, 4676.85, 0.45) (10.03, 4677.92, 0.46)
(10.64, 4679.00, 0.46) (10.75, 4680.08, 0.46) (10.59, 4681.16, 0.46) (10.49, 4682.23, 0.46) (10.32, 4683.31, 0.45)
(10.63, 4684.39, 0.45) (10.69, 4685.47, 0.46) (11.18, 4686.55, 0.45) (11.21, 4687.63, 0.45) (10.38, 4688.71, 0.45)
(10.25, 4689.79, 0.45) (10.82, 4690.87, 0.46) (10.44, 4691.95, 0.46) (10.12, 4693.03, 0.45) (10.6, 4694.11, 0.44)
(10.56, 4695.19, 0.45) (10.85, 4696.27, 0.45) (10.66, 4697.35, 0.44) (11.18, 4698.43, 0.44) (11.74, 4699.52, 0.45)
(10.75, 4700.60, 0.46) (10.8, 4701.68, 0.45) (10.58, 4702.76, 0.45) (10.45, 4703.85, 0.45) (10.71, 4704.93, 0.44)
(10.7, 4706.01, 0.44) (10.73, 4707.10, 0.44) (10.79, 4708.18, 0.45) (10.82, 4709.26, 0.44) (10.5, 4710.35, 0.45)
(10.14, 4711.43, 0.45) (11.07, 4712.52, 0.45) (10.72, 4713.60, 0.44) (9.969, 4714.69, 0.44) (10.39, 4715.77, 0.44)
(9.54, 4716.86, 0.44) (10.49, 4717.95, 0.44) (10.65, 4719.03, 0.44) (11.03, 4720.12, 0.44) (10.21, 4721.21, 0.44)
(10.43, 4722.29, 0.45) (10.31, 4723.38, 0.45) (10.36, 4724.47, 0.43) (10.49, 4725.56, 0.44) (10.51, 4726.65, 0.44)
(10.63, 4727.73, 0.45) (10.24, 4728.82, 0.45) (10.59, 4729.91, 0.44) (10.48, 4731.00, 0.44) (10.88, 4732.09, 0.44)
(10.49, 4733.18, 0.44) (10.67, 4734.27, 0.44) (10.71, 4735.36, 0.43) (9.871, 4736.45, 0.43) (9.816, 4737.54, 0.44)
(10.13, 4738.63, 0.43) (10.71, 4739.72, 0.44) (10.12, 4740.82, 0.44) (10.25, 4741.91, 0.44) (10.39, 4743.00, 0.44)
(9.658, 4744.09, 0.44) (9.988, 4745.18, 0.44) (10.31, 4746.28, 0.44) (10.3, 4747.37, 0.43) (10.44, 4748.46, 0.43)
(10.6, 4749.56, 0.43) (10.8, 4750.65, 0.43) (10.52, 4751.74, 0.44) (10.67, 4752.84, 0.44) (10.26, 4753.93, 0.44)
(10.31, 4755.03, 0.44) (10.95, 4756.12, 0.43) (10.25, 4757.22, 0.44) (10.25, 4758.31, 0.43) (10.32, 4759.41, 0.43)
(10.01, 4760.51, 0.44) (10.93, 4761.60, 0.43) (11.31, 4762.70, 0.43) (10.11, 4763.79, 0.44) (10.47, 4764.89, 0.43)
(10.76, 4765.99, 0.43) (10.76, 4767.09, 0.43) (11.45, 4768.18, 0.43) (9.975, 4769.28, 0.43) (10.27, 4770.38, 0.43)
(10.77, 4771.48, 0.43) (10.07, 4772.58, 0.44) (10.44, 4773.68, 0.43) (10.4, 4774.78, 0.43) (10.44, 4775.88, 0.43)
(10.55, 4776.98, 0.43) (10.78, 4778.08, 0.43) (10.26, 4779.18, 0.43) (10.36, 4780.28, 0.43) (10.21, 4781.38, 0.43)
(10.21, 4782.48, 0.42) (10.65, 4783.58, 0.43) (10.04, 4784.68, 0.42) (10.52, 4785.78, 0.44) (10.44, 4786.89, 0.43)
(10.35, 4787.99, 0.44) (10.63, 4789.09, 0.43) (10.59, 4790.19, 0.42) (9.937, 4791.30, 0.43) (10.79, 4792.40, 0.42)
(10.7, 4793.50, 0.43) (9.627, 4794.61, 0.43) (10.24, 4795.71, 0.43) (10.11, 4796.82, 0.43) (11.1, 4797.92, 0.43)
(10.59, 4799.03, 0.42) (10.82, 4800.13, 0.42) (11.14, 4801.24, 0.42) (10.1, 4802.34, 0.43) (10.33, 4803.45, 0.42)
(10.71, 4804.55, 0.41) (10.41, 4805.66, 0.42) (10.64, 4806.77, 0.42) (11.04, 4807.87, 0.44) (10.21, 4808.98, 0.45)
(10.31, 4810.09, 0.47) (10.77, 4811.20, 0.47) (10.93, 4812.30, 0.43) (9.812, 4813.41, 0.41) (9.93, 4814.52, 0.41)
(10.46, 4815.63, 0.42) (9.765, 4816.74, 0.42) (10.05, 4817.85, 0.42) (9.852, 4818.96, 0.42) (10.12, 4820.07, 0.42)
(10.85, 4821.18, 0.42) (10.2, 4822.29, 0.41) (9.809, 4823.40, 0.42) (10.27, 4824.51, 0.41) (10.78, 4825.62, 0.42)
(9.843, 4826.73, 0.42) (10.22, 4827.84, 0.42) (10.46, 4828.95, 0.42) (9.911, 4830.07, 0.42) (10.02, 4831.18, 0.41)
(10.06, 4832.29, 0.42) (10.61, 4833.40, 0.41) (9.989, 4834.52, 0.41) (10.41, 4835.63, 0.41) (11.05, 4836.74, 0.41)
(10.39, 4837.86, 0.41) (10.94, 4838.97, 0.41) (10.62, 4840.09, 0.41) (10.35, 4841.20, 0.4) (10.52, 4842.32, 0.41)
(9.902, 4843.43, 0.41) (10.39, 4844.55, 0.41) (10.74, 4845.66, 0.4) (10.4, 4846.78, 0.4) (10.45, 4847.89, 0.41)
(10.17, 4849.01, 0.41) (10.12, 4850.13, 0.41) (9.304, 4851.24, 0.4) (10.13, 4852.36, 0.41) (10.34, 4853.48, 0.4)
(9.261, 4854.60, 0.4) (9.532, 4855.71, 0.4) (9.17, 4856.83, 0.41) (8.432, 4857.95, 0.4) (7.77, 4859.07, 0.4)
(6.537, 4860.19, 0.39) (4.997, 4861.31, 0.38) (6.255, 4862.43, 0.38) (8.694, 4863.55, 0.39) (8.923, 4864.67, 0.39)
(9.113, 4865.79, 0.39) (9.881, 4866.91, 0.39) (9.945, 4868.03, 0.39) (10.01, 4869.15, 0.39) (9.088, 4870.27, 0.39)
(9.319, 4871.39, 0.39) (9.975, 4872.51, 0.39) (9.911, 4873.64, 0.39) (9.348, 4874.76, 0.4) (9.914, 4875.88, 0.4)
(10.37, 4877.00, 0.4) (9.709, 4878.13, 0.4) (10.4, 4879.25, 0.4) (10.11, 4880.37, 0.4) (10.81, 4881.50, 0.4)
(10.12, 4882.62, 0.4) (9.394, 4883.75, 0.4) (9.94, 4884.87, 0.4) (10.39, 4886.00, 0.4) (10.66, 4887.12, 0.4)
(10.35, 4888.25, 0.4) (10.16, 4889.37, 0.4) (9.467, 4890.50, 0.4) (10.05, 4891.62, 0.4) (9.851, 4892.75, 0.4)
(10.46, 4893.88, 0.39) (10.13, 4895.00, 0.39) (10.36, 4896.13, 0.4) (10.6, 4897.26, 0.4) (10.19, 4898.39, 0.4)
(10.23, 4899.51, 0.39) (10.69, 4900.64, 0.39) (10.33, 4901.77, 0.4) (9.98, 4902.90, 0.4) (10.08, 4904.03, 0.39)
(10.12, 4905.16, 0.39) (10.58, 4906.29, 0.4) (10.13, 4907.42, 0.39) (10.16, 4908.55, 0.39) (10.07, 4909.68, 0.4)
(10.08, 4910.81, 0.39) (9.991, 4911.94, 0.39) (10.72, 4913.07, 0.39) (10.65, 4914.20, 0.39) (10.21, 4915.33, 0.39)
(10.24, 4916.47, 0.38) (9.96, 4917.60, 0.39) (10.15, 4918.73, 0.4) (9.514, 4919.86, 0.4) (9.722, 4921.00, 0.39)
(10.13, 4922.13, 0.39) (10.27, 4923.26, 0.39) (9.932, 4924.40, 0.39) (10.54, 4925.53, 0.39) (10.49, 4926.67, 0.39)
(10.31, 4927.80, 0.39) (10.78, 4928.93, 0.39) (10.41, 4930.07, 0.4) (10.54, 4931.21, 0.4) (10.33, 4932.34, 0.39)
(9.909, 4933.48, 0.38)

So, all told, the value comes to 3.41 angstroms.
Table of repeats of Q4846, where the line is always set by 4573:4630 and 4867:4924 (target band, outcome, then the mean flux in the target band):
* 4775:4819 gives -0.5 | 10.4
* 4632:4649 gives -0.2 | 10.8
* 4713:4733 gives 0.0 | 10.4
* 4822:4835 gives 0.1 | 10.2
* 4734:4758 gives 0.2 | 10.3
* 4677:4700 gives -0.3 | 10.7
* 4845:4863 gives 2.1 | 8.98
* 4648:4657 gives -0.1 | 10.7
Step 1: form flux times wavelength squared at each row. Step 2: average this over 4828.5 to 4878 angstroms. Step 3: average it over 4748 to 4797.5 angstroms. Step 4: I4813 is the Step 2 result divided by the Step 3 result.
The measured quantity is 0.95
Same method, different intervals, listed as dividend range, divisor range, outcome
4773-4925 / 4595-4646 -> 1.04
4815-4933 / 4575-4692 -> 1.03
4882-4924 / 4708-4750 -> 1.05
